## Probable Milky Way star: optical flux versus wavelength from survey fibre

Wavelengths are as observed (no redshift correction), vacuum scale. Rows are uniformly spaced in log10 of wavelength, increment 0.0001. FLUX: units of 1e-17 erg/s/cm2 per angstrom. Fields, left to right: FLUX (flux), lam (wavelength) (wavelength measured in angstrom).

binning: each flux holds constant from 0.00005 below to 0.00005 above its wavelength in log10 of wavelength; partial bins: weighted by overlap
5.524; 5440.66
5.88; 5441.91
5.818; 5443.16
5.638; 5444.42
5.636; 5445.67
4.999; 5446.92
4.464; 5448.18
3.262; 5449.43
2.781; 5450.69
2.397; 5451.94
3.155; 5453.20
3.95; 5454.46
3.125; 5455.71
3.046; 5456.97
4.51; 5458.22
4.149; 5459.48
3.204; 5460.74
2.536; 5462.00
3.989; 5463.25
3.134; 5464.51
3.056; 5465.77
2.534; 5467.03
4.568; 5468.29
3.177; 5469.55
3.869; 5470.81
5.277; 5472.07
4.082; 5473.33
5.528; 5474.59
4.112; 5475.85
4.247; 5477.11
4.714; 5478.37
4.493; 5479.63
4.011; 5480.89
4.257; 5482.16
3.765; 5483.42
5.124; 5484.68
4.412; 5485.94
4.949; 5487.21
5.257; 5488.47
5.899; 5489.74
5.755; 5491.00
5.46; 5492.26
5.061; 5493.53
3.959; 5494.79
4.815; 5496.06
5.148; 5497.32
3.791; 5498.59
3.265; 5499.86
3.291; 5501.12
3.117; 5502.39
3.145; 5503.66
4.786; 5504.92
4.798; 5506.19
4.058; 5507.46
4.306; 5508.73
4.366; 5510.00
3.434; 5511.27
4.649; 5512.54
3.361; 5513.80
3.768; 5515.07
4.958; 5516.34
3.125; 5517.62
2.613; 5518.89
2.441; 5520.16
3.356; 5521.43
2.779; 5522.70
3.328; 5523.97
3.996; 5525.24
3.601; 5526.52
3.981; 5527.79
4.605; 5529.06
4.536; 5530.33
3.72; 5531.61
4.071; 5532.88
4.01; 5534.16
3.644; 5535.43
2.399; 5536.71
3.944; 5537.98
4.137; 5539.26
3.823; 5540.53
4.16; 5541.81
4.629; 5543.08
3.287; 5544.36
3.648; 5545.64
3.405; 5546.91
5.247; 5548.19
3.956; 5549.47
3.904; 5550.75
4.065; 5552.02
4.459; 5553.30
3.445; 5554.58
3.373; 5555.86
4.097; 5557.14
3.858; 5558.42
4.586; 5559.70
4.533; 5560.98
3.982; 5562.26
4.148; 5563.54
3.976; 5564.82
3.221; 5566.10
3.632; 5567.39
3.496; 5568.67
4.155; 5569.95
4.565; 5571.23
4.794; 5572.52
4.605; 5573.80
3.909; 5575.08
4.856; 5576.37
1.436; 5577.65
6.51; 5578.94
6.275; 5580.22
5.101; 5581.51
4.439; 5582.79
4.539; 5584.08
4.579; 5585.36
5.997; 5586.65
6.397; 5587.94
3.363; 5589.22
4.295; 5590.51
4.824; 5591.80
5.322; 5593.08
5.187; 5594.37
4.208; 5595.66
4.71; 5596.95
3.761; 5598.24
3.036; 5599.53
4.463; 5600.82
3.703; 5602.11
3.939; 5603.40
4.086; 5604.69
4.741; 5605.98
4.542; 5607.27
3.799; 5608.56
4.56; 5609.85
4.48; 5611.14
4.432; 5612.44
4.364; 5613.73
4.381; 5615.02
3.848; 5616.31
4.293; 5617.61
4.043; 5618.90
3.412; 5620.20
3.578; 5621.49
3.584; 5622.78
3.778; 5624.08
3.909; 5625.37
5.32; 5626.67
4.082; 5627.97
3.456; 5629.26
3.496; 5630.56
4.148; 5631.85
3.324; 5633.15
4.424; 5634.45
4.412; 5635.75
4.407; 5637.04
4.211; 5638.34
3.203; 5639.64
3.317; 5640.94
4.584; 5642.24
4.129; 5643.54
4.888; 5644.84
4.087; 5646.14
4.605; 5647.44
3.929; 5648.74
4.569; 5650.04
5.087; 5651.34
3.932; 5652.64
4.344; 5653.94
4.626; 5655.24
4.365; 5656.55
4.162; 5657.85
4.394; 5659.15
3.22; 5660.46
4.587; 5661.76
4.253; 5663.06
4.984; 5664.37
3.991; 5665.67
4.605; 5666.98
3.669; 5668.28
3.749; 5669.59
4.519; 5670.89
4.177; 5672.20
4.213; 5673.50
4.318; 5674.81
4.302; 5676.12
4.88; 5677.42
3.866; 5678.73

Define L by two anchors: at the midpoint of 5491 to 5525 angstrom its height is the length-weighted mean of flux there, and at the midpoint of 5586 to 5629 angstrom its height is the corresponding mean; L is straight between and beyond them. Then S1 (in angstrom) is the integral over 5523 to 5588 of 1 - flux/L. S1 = -0.61 angstrom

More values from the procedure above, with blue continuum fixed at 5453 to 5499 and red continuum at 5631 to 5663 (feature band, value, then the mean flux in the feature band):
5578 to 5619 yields -3.3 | 4.55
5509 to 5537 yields 3.5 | 3.69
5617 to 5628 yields 0.6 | 3.99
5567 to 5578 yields 0.5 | 4.01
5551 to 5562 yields 0.5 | 4.05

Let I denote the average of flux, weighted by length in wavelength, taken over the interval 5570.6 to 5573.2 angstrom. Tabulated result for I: 4.67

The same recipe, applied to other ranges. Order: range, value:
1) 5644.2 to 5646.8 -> 4.49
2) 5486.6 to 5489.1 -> 5.11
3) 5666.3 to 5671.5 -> 4.13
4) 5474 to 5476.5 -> 4.81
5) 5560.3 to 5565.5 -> 4.16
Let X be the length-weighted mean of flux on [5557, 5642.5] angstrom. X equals 4.25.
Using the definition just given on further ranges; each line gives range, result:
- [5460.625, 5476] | 3.78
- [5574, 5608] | 4.55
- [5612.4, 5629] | 4.05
